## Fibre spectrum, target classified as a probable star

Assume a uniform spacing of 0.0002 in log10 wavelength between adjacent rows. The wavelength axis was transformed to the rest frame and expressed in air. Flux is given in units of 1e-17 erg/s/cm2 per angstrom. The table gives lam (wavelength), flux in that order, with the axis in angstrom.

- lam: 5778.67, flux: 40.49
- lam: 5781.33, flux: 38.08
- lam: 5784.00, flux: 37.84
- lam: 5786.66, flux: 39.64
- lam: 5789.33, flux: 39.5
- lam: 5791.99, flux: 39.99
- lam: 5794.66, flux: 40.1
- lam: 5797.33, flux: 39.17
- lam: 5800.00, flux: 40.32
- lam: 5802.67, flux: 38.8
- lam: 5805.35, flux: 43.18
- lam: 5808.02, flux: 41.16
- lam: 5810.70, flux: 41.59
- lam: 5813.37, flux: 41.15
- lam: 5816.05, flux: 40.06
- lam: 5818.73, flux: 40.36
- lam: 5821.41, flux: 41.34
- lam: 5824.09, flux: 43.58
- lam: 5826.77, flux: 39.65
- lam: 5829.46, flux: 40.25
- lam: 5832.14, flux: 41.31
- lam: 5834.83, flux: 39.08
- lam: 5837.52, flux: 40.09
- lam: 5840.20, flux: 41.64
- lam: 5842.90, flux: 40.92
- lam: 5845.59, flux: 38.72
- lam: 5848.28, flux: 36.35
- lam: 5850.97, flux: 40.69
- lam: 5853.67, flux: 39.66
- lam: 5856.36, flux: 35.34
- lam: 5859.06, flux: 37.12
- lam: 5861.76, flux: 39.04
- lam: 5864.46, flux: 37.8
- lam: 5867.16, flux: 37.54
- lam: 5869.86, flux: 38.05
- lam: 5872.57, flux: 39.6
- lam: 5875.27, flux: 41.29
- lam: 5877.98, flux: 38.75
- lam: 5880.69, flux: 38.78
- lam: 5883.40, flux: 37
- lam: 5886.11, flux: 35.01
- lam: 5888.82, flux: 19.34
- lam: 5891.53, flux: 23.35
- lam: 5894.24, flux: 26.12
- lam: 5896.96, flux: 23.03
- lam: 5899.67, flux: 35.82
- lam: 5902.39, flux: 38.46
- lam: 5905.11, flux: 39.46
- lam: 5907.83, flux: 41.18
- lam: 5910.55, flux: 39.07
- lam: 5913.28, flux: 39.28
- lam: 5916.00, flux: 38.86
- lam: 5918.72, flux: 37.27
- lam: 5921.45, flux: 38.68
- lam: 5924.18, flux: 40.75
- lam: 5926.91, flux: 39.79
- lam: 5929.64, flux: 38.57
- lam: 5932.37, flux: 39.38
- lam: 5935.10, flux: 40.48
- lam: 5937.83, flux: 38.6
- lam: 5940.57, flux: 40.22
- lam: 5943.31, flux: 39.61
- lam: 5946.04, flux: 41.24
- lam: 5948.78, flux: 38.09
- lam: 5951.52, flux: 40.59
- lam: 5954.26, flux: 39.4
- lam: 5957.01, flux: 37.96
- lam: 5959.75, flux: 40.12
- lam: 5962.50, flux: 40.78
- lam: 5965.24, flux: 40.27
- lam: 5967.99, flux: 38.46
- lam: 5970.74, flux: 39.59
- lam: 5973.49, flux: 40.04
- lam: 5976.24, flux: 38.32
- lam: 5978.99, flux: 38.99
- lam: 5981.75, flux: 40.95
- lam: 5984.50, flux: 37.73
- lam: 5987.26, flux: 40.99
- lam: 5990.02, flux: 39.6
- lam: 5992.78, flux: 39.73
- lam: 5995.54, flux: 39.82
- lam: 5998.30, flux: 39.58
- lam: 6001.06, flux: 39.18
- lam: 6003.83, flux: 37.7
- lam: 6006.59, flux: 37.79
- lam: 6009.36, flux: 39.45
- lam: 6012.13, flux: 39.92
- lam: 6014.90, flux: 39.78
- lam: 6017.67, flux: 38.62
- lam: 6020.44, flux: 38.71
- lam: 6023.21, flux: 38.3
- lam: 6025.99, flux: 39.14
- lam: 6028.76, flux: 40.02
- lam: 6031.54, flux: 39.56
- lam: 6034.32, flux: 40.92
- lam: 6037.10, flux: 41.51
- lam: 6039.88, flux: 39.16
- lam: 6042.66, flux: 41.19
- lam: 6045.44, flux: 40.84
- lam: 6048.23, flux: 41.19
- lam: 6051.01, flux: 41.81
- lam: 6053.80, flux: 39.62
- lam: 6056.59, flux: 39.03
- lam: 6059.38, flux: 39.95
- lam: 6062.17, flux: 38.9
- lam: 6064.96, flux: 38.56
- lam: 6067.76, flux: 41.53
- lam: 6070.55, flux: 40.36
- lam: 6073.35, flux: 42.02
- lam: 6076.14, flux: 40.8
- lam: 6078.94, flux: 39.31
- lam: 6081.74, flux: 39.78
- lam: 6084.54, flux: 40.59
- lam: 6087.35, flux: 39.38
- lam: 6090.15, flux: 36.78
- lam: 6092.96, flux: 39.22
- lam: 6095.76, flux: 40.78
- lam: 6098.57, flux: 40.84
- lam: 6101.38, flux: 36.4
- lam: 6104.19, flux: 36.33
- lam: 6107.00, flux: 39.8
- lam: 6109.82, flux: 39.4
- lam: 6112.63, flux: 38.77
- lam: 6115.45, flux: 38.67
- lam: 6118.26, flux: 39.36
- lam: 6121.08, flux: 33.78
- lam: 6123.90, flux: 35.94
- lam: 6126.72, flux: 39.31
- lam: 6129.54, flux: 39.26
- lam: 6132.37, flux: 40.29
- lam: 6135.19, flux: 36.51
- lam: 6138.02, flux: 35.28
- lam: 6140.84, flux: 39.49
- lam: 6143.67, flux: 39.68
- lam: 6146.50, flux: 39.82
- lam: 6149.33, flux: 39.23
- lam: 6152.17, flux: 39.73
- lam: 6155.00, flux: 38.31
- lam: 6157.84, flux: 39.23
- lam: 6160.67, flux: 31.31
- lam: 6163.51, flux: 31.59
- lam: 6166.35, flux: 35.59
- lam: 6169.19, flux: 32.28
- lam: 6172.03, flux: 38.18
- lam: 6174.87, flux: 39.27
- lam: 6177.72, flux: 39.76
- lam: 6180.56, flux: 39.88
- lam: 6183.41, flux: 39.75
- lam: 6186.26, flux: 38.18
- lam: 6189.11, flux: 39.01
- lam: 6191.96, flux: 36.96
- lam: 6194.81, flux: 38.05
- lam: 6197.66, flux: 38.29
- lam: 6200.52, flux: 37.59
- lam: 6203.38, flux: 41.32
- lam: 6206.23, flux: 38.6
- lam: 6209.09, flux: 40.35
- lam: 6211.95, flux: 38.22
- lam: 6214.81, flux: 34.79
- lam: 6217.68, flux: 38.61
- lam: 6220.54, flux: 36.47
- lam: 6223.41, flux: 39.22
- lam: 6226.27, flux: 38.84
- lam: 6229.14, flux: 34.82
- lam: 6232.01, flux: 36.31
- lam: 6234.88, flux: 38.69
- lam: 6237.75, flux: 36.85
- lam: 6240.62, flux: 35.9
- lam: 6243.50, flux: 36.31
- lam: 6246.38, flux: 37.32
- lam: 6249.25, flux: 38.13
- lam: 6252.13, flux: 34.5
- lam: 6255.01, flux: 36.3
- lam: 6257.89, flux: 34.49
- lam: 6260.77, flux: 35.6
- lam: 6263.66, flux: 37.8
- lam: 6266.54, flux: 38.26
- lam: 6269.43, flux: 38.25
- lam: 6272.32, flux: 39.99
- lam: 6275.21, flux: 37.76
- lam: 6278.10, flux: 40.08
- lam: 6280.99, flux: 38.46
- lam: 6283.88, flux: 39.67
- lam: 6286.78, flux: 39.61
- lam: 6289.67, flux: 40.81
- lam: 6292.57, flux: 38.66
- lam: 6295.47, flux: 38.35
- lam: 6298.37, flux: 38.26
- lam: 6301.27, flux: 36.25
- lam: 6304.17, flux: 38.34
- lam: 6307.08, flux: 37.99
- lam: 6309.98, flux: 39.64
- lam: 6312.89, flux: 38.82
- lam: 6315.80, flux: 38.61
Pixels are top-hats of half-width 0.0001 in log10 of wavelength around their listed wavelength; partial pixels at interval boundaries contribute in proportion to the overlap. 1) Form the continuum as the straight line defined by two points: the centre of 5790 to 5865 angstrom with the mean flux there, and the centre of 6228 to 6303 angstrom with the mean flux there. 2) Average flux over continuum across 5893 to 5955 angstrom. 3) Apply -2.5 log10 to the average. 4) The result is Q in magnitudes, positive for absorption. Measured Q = 0.04 mag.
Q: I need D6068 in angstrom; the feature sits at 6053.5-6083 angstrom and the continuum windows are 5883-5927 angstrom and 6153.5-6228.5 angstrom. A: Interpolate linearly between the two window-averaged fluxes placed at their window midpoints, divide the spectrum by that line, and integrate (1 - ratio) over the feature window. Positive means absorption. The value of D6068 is -2.9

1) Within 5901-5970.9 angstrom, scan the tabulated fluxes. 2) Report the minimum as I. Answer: 37.27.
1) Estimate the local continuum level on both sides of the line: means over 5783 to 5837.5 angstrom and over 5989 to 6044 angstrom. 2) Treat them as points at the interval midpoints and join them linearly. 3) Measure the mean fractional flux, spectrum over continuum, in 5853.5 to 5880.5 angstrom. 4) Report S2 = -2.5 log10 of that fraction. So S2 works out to 0.05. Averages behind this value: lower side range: 40.4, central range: 38.4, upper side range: 39.5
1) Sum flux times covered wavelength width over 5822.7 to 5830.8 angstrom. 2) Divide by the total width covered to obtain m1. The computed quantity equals 41.2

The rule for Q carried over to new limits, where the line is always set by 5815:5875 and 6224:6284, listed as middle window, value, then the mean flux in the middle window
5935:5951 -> -0.02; 39.7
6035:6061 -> -0.06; 40.5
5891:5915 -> 0.14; 34.4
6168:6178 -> 0.02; 37.2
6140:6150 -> -0.05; 39.6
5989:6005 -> -0.02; 39.3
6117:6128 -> 0.03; 37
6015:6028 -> -0.01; 38.9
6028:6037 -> -0.05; 40.3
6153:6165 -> 0.07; 35.3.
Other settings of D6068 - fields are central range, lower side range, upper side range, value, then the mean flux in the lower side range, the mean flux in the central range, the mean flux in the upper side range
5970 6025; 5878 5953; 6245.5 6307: -3.41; 36.6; 39.2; 38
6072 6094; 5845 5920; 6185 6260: -1.69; 36.1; 39.7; 37.4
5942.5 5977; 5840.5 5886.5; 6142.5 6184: -1.30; 38.5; 39.6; 37.5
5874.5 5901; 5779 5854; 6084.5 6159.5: 5.43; 40.2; 31.6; 38.5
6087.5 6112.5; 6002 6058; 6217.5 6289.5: 0.20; 39.7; 38.7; 37.6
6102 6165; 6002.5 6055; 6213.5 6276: 1.13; 39.8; 37.8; 37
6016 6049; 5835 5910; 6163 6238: -2.54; 36.4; 39.9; 37.8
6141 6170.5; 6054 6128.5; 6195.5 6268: 1.14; 39.1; 36.8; 37.3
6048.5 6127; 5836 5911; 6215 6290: -4.58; 36.4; 39.2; 37.6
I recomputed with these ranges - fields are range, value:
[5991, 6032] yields 37.7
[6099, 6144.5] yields 33.78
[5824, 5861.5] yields 35.34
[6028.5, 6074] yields 38.56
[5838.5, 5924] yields 19.34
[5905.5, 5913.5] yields 39.07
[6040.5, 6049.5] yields 40.84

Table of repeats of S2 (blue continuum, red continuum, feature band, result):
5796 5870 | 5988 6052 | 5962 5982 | 0.01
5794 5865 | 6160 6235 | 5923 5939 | -0.01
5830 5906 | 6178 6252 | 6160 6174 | 0.11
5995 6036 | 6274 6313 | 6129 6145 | 0.02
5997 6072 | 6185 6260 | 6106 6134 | 0.01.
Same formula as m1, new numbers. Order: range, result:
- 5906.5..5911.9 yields 40.1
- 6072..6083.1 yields 40.5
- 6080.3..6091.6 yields 39.1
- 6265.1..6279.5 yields 38.9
